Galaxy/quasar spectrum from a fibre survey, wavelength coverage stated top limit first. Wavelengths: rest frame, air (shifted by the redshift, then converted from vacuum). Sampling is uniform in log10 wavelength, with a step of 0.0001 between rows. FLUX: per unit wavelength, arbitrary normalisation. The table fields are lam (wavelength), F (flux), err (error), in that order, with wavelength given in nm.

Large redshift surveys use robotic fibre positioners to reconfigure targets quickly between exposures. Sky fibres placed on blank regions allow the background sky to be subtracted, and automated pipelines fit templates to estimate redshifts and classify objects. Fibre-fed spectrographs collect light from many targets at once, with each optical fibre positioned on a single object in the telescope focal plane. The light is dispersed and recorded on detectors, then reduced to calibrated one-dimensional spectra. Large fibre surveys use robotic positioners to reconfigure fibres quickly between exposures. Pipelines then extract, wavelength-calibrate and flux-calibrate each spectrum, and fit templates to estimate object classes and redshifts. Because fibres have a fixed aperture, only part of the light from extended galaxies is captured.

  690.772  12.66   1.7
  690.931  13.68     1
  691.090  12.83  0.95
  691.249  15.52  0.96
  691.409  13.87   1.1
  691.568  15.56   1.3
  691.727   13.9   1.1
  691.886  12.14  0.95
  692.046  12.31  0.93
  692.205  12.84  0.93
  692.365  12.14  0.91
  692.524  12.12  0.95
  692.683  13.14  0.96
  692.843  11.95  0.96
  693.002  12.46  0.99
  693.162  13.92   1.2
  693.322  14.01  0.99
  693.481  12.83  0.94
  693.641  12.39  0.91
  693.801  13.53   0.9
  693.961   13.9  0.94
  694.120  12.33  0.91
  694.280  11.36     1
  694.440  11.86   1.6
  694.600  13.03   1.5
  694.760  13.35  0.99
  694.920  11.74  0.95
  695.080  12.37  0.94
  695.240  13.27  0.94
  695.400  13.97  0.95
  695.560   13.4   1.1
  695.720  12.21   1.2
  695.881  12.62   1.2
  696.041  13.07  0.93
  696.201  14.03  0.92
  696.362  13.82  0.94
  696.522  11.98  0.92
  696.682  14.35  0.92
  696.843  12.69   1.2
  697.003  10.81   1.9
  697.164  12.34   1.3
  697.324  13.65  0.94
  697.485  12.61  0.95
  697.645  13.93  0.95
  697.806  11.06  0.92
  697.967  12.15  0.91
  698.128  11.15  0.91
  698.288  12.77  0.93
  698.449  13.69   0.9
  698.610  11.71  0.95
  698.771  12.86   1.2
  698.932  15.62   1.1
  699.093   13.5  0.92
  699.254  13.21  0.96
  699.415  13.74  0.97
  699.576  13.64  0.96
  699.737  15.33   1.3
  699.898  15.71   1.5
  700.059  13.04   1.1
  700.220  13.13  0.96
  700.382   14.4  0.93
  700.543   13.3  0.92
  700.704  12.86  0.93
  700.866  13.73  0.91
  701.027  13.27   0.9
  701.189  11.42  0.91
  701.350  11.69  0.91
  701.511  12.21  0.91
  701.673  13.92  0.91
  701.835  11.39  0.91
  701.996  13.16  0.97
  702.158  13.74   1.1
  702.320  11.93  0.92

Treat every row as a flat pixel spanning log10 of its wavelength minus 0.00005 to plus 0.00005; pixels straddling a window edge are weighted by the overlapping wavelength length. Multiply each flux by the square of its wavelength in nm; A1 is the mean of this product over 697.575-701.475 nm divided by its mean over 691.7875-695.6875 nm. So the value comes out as 1.1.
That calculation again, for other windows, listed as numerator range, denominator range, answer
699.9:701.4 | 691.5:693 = 1.05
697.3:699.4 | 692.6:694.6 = 1.02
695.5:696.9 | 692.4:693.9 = 1.03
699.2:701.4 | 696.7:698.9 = 1.08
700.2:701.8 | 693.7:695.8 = 1.03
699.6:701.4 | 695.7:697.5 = 1.06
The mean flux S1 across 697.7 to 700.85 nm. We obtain 13.3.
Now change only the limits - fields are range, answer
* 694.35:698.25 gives 12.7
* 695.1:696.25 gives 13.2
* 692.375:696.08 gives 12.8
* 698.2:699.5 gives 13.4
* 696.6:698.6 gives 12.6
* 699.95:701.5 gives 13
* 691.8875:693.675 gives 12.7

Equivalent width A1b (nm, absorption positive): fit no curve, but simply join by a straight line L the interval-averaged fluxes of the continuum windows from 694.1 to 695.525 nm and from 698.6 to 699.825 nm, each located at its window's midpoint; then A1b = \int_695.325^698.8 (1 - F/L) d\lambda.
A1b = 0.12 nm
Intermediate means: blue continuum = 12.6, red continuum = 13.8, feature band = 12.8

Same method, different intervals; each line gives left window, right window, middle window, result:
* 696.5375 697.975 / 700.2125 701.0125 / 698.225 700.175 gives -0.09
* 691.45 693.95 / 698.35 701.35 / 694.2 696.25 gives 0.07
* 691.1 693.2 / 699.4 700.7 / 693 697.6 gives 0.20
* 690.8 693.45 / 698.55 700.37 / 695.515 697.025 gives 0.07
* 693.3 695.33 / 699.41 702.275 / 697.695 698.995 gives 0.05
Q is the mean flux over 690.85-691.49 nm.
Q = 14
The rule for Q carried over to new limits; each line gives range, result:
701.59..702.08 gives 12.8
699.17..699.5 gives 13.5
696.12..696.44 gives 13.9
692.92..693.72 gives 13.1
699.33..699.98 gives 14.6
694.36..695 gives 12.5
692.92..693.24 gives 13.2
